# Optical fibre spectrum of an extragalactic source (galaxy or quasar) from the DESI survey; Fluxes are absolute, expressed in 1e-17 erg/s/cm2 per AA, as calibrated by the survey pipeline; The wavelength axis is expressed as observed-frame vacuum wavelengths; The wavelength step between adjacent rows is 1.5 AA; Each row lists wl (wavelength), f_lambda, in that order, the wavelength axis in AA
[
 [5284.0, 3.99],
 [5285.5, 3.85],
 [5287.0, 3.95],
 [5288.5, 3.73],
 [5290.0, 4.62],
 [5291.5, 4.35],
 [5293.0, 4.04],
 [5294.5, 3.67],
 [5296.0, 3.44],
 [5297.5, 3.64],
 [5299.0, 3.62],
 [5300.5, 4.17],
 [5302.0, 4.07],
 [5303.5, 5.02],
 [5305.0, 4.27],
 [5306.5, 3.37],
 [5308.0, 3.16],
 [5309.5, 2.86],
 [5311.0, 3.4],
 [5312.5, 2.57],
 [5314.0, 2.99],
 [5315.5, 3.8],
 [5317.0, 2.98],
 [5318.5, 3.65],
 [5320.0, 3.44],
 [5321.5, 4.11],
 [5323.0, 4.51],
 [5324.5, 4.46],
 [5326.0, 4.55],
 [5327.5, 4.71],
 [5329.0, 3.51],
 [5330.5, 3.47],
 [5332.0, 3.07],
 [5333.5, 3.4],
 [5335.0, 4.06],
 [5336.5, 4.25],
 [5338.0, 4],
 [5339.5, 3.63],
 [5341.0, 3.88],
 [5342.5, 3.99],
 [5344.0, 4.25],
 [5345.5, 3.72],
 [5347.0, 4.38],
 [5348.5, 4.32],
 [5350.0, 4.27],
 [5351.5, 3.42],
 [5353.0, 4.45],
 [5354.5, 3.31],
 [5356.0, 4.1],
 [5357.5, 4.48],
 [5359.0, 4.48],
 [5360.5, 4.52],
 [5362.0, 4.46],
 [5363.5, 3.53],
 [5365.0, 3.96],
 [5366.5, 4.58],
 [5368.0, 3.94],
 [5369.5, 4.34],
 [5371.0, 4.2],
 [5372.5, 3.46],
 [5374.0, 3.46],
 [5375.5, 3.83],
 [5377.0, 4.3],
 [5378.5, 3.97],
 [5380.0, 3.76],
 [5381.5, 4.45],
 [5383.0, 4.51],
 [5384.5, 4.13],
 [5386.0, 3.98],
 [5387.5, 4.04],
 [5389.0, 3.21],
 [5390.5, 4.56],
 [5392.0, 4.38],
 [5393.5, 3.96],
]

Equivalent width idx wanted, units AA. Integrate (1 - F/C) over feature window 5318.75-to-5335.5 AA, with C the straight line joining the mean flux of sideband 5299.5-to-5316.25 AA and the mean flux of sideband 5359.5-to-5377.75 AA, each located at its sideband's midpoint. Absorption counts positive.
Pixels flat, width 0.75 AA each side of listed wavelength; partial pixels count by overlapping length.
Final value -0.8 AA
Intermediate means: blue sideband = 3.61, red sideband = 4.05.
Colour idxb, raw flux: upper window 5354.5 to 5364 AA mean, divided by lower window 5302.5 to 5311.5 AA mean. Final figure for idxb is 1.14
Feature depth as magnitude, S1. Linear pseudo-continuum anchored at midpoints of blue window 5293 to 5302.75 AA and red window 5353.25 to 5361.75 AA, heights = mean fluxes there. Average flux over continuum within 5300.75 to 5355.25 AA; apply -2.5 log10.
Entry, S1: 0.05 mag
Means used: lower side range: 3.79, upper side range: 4.21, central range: 3.82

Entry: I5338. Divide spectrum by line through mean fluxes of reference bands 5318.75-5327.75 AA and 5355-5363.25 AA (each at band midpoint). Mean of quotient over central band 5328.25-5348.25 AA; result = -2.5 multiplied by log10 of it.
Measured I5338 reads 0.119 mag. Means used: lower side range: 4.24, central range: 3.83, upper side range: 4.32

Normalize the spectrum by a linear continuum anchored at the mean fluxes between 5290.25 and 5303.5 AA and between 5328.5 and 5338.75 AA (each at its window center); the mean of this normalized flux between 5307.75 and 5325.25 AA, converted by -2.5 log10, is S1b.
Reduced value 0.09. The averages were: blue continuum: 3.97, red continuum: 3.68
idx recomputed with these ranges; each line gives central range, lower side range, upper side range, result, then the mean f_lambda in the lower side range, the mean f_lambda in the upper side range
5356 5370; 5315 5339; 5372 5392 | -1.0 AA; 3.87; 4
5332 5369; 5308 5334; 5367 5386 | -2.0 AA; 3.61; 4.03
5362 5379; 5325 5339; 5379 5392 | 0.2 AA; 3.9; 4.1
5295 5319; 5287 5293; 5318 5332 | 3.1 AA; 4.17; 4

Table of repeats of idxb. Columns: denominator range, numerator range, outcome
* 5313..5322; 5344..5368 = 1.20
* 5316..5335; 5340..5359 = 1.06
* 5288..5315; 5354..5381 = 1.09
